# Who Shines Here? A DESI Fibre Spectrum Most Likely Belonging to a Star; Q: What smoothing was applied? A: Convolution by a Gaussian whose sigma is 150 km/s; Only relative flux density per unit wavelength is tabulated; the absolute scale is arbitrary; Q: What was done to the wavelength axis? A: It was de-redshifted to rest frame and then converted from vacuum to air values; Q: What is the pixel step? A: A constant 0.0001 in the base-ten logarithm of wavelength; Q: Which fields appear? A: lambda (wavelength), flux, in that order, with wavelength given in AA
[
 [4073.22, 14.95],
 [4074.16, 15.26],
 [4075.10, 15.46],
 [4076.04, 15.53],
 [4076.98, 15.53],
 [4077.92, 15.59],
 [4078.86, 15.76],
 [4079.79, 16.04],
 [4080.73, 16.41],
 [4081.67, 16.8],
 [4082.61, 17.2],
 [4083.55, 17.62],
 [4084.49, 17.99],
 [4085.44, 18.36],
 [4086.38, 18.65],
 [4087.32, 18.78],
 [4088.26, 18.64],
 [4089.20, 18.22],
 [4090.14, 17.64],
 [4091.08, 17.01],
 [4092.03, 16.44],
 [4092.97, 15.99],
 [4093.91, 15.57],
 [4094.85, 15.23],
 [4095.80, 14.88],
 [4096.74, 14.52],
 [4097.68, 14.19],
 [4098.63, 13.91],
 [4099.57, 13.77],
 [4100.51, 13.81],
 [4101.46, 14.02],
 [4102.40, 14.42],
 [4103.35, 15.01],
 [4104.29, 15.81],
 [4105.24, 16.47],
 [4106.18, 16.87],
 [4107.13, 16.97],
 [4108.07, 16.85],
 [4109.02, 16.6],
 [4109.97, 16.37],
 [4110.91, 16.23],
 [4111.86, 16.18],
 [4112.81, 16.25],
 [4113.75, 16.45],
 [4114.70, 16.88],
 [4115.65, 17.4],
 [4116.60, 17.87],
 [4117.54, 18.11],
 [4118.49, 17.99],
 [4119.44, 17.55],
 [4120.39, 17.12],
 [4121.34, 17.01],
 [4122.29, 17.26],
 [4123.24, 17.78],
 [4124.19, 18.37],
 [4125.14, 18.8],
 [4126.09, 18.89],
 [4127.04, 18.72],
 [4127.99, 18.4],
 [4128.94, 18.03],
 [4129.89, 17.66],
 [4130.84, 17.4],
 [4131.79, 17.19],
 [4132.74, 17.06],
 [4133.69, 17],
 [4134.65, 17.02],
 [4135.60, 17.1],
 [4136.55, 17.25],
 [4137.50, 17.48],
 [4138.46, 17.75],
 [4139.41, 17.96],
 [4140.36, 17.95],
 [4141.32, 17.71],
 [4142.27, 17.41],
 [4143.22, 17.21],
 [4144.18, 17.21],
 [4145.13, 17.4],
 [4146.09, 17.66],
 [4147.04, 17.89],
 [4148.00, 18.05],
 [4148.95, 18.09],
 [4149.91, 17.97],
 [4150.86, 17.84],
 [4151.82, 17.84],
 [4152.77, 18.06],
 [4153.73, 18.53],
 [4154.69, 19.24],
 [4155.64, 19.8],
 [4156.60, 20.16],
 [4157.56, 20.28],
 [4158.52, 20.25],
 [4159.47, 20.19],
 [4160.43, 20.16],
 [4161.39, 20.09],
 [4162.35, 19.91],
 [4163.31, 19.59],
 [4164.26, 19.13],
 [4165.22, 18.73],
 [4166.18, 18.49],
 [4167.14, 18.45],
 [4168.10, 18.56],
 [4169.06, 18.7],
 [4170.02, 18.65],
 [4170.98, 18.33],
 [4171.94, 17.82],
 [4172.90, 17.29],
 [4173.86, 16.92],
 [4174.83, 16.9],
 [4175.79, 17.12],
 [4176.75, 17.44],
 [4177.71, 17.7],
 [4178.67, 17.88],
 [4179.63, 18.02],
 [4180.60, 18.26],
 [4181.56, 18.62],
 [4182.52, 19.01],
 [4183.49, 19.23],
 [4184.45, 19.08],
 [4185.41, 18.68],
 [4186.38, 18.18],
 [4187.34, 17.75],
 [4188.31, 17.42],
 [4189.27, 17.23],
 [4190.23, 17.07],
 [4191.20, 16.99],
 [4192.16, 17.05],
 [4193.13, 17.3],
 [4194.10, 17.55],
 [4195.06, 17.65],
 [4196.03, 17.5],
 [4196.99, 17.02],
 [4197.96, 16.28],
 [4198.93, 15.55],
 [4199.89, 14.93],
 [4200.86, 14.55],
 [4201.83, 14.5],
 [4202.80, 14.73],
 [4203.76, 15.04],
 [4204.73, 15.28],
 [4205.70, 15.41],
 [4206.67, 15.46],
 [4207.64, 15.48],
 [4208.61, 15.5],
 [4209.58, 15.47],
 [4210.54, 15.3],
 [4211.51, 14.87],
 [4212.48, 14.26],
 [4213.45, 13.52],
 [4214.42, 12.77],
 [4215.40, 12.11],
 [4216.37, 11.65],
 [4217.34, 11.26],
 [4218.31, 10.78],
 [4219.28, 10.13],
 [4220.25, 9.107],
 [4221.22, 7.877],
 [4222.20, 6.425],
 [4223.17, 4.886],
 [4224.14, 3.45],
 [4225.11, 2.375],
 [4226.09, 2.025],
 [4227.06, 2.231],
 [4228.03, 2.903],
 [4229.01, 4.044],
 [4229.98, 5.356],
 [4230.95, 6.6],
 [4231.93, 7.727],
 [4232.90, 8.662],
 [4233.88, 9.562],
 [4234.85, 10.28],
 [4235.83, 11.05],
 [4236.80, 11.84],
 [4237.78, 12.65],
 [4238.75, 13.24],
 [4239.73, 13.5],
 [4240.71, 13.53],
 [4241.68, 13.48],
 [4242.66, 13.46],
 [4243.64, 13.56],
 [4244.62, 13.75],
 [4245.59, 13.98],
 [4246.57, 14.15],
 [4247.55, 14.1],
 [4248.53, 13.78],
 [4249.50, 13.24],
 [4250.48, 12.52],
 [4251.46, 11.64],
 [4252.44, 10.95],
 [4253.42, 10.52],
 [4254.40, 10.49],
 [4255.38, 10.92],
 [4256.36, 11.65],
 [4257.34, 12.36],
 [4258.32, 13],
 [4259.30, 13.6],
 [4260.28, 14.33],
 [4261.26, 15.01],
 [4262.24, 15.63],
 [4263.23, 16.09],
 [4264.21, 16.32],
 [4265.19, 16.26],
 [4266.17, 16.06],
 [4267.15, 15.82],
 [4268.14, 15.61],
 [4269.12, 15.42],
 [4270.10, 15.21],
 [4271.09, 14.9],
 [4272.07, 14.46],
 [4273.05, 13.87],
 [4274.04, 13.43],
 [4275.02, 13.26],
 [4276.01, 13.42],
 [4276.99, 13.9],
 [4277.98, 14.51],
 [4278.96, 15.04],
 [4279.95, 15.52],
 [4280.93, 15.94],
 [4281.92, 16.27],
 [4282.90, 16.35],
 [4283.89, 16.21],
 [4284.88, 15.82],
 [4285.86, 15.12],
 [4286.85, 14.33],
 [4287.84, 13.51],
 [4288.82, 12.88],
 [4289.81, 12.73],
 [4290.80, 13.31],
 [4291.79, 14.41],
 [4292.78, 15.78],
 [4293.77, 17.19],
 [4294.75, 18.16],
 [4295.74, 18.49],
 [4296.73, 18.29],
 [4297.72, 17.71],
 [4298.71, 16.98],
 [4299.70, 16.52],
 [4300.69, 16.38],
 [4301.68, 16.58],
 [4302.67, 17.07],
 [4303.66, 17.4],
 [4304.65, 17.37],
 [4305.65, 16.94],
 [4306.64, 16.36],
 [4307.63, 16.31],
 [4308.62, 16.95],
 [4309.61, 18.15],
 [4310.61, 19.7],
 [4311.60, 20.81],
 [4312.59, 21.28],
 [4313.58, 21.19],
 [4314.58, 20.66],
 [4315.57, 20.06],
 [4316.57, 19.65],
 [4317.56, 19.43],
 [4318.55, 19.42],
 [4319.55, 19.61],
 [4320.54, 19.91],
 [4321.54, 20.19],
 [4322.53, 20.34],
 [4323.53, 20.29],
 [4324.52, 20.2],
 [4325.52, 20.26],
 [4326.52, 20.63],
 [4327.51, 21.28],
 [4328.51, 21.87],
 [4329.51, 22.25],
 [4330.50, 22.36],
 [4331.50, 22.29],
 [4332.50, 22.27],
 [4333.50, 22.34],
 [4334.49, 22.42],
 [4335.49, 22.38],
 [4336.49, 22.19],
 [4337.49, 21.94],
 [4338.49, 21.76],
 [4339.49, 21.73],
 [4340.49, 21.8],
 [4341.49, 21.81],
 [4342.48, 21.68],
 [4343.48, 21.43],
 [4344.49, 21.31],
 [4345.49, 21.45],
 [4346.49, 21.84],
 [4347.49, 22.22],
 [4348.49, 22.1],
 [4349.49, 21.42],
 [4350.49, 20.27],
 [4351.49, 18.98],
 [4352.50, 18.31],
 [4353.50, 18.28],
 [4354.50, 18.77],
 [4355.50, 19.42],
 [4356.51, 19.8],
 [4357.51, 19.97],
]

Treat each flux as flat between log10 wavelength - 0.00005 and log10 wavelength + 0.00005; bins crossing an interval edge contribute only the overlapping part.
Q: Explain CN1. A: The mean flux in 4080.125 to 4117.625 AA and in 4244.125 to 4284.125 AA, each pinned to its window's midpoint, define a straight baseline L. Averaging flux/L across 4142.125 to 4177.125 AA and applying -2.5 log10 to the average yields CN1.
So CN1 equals -0.19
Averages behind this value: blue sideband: 16.4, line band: 18.5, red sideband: 14.1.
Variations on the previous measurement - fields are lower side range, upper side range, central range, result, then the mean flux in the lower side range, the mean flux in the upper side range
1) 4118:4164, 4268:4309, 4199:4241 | 0.49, 18.2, 15.6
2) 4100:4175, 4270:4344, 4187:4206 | 0.10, 17.7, 18.2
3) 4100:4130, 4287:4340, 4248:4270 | 0.32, 16.9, 19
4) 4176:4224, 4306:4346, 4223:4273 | 0.44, 15.1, 20.7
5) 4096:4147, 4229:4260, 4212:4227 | 0.43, 16.9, 11.7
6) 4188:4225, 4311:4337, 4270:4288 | 0.23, 13.8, 21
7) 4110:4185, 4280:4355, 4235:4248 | 0.37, 18.1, 19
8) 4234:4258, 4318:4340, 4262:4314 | 0.05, 12.5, 21.3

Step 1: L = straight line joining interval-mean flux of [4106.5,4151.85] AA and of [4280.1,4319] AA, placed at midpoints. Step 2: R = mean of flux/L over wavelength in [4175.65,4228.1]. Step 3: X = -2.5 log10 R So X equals 0.22 mag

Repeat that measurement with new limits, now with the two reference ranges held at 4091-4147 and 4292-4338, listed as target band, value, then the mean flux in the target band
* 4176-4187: -0.04 mag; 18.3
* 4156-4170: -0.12 mag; 19.4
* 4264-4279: 0.26 mag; 14.8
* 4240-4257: 0.41 mag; 12.7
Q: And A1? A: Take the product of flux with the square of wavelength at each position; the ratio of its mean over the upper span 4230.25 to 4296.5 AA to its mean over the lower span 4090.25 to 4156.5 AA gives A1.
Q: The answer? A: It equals 0.86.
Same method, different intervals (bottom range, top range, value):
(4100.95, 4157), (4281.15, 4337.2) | 1.16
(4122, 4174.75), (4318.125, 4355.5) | 1.26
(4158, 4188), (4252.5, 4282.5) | 0.80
